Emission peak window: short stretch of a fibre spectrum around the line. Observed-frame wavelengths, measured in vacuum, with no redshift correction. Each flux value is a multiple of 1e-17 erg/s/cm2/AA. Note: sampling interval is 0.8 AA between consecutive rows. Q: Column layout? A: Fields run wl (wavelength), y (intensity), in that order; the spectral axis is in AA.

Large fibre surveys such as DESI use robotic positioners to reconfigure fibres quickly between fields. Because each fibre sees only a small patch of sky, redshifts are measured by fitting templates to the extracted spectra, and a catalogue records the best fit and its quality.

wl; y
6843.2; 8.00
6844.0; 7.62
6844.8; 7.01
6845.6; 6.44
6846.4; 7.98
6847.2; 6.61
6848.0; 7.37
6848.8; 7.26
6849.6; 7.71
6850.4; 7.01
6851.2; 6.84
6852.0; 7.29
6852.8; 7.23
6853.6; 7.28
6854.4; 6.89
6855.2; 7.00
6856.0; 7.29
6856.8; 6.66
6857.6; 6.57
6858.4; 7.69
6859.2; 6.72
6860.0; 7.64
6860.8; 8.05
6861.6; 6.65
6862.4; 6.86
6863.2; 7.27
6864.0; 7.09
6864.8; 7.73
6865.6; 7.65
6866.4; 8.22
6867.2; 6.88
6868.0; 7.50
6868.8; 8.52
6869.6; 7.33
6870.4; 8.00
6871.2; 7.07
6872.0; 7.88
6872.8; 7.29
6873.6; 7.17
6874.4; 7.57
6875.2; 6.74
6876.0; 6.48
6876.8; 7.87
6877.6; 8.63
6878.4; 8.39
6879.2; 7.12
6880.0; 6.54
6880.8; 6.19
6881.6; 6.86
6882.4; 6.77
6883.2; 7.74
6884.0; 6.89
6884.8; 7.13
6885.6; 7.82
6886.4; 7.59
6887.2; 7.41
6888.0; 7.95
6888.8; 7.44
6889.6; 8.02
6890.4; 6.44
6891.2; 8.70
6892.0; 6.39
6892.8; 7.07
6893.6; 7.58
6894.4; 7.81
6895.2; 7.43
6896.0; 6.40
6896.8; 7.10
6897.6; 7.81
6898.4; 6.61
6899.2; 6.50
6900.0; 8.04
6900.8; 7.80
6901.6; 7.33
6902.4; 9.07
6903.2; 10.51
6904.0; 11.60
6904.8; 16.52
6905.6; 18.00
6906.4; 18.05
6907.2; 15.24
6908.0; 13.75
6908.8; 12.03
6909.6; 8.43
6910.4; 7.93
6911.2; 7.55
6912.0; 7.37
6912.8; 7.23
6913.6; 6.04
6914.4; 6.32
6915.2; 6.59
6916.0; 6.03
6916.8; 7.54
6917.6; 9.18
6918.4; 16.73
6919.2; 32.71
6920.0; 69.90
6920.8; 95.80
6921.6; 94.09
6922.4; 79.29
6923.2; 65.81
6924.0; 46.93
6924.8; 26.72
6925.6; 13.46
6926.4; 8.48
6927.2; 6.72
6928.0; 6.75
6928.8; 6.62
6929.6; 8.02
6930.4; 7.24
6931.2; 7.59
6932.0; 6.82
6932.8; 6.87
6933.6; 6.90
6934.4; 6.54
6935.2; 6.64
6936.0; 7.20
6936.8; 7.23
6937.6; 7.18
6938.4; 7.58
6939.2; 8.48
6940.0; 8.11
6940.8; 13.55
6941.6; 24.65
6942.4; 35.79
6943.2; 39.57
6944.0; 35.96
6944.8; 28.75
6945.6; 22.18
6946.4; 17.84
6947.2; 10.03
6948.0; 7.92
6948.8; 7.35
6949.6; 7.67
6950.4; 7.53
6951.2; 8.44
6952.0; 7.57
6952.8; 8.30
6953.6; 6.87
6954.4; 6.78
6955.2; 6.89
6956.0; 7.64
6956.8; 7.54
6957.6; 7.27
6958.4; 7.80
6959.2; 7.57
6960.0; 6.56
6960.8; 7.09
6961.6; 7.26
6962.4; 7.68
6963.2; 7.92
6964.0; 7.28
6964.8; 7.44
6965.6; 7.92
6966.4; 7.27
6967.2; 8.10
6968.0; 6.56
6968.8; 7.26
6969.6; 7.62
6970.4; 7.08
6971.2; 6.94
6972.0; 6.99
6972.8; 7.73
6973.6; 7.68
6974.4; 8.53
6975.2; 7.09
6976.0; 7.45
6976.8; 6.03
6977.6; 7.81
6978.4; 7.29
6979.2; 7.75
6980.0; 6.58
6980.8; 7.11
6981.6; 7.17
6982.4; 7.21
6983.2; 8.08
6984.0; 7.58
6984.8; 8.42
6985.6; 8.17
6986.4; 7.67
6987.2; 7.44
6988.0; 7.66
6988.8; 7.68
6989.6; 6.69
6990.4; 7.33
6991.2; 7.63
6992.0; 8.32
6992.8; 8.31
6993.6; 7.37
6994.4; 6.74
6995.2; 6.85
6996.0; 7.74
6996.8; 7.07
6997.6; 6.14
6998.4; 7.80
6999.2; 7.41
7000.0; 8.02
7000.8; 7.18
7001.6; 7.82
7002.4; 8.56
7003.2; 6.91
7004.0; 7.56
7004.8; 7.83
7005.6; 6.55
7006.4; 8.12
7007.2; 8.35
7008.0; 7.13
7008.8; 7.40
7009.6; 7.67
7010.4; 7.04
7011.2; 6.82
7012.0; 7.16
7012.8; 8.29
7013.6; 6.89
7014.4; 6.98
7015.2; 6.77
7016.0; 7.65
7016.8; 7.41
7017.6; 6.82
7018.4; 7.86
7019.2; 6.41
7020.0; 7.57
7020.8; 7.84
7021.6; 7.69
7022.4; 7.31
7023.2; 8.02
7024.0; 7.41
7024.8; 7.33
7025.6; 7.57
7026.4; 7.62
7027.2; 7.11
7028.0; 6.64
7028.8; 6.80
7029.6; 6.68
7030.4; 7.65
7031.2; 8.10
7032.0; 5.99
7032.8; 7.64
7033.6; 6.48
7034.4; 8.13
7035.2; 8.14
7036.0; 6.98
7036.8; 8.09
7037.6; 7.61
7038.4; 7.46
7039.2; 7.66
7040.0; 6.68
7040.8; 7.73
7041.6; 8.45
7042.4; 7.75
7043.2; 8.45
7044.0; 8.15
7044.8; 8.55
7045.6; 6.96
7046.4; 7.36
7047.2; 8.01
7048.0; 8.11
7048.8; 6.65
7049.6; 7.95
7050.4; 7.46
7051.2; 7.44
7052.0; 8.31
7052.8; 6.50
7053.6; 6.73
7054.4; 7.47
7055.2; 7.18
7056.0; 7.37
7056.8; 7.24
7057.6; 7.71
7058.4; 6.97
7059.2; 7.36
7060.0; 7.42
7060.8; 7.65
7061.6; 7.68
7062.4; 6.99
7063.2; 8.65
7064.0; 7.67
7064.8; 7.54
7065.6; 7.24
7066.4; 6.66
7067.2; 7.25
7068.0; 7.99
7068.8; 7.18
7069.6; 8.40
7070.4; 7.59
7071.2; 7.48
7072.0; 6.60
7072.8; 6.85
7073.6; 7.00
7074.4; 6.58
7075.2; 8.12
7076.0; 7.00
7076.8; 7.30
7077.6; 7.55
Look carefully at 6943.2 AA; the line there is [N II]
